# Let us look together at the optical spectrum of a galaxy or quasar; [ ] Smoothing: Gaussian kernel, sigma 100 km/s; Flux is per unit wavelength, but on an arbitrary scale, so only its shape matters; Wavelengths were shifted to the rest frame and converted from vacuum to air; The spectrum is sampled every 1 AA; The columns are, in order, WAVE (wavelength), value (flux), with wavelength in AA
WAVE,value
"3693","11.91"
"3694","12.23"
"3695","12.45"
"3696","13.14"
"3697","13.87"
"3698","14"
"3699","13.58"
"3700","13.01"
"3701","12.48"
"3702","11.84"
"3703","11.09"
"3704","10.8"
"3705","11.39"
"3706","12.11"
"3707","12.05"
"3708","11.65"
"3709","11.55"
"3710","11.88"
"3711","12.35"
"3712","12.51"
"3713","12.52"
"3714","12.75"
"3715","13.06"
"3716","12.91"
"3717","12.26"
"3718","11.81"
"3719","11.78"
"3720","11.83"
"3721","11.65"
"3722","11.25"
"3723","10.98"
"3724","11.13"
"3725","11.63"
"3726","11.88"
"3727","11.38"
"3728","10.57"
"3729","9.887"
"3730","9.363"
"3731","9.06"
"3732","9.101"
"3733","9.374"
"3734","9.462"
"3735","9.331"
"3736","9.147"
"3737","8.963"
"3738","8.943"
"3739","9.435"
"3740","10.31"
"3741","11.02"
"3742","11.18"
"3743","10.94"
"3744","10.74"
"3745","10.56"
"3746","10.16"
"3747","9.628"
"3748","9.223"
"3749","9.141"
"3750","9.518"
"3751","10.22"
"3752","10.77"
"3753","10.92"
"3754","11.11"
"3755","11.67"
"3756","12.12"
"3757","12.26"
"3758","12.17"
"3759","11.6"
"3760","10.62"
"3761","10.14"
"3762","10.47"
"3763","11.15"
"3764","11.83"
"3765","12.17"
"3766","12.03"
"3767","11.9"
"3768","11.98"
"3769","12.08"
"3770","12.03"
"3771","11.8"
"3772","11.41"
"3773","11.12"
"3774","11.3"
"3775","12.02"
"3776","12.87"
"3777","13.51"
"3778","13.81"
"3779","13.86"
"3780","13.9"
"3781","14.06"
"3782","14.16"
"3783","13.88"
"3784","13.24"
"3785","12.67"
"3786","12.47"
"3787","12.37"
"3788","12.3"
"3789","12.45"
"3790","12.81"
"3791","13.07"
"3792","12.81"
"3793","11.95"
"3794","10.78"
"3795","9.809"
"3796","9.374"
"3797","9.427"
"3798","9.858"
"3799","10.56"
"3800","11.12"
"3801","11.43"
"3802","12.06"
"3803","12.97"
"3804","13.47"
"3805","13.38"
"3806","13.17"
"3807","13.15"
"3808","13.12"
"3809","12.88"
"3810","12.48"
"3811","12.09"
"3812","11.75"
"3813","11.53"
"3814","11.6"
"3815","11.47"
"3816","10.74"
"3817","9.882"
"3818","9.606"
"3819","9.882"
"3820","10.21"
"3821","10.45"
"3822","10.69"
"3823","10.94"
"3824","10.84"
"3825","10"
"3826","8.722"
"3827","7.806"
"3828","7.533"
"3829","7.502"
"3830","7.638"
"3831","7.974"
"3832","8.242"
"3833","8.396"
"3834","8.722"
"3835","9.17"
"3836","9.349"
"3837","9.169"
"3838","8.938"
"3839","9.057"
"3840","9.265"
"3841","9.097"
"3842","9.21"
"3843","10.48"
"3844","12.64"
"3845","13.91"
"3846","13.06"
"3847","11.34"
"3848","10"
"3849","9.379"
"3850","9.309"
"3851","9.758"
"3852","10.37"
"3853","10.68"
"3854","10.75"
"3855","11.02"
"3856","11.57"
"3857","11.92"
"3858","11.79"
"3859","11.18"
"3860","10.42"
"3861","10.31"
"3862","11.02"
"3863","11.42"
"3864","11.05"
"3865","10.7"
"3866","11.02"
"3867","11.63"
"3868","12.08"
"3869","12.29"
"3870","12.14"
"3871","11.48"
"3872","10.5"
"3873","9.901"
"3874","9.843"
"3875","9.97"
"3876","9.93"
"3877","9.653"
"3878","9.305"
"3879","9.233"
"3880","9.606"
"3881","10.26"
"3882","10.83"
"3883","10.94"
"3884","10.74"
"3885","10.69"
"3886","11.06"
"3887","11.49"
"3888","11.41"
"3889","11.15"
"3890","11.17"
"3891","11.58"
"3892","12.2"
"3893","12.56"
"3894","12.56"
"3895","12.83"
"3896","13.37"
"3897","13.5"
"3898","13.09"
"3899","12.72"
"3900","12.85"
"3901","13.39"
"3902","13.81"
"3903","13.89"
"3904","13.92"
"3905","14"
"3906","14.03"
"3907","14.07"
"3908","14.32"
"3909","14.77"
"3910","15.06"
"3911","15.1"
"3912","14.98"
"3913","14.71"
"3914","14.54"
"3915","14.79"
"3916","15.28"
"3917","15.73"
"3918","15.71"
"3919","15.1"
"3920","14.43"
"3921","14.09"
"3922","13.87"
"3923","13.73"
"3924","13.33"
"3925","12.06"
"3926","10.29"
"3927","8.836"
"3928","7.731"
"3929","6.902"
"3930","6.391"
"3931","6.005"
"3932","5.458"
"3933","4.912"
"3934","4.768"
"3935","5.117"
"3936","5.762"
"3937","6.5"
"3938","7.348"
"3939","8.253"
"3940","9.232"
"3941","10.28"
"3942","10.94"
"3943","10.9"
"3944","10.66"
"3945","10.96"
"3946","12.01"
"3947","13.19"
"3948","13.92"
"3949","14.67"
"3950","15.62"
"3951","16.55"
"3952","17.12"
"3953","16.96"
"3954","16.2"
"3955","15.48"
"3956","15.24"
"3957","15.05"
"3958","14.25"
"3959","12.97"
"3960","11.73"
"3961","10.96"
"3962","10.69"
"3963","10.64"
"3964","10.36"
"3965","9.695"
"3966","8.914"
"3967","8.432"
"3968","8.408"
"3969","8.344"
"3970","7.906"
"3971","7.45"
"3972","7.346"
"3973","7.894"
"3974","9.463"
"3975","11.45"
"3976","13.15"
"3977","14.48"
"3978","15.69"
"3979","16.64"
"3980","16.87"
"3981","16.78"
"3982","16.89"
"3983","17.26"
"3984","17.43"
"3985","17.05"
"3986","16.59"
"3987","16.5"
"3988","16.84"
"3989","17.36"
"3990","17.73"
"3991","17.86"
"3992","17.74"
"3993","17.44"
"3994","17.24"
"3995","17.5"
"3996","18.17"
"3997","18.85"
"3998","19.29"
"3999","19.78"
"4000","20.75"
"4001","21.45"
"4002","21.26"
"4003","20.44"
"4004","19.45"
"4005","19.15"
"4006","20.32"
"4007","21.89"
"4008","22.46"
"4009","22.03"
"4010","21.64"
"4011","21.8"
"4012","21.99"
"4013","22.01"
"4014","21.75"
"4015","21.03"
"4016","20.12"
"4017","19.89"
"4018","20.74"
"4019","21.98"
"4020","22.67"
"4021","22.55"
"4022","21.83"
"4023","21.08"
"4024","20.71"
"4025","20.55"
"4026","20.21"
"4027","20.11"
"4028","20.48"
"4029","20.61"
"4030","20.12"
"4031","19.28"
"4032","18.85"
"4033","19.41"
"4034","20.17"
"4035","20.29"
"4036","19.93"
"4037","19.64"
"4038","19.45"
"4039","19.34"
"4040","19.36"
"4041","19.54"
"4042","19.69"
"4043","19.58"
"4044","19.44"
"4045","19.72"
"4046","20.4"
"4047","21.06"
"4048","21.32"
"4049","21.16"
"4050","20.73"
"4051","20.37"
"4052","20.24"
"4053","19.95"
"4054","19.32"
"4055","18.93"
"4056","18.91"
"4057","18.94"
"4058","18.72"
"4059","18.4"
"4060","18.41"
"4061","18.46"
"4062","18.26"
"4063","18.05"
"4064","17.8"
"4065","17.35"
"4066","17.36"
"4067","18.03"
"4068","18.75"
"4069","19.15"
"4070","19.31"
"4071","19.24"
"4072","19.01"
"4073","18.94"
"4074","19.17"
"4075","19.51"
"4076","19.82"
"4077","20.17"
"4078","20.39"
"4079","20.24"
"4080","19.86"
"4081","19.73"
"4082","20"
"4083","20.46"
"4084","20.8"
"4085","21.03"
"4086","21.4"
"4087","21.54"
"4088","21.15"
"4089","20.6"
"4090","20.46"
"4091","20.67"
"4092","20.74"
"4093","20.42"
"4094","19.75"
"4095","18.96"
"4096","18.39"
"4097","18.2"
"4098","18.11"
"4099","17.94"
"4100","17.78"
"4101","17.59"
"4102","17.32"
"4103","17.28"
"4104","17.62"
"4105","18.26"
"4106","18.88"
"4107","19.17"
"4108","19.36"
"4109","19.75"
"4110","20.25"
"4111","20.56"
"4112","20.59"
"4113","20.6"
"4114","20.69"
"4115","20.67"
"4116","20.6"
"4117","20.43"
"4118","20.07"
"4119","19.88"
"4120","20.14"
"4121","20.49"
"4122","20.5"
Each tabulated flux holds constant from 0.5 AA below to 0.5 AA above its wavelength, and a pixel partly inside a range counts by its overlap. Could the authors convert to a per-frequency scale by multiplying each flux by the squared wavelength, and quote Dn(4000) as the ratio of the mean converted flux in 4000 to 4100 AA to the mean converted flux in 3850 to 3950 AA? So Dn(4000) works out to 1.89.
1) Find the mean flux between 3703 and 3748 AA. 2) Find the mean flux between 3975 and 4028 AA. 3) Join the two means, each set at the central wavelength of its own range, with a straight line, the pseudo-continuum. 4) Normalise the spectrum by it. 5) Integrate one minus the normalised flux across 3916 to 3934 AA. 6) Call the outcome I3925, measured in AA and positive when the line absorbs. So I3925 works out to 6.5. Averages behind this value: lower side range 10.9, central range 10.8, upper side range 19.2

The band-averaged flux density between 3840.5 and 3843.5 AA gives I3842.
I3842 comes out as 9.6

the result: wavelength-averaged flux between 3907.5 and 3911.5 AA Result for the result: 14.8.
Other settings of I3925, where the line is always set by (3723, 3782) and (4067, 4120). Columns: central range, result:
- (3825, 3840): 5.2 AA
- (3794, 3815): 1.1 AA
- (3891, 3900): 1.1 AA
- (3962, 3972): 4.6 AA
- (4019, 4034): -2.3 AA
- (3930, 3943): 7.1 AA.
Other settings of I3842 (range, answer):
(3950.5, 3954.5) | 16.7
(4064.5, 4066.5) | 17.4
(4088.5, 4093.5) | 20.6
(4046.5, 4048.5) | 21.2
